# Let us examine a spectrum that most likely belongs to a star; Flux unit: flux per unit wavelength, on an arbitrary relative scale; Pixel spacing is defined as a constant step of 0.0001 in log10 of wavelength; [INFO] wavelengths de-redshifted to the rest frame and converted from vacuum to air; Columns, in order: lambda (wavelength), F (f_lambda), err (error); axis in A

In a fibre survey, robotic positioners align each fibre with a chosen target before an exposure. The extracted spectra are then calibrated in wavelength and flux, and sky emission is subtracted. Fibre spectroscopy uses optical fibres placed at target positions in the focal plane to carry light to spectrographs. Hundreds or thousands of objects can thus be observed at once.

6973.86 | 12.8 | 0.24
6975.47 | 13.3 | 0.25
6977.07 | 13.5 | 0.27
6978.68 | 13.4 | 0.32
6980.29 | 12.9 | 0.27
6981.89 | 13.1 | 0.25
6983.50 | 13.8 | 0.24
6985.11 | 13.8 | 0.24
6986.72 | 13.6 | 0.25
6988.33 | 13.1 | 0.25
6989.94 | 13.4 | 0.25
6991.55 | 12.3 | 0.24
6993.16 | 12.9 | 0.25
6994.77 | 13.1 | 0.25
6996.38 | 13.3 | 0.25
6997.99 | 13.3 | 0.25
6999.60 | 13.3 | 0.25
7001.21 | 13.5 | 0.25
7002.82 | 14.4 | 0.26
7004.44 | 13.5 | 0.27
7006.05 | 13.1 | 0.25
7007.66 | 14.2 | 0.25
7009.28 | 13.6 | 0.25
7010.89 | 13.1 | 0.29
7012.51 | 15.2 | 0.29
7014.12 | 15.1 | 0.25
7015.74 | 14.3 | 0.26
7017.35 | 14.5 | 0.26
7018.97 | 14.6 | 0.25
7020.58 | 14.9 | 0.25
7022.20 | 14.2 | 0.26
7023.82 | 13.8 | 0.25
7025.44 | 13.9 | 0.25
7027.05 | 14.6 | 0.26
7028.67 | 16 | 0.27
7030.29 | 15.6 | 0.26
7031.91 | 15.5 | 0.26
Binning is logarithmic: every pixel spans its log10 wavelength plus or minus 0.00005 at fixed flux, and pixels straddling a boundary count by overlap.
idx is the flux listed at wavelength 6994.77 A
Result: 13.1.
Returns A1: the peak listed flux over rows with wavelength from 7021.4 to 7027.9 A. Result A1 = 14.6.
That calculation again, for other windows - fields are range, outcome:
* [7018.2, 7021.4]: 14.9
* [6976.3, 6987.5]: 13.8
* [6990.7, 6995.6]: 13.1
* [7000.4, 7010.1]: 14.4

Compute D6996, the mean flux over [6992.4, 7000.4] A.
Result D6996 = 13.2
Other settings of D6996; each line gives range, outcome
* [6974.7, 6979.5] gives 13.4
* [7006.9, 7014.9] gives 14.2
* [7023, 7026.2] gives 13.8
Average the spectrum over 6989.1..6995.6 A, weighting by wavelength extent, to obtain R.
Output 12.9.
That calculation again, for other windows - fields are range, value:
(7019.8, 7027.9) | 14.3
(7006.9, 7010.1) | 13.9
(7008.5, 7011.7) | 13.4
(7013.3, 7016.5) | 14.7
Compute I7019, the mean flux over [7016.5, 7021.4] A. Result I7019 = 14.7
